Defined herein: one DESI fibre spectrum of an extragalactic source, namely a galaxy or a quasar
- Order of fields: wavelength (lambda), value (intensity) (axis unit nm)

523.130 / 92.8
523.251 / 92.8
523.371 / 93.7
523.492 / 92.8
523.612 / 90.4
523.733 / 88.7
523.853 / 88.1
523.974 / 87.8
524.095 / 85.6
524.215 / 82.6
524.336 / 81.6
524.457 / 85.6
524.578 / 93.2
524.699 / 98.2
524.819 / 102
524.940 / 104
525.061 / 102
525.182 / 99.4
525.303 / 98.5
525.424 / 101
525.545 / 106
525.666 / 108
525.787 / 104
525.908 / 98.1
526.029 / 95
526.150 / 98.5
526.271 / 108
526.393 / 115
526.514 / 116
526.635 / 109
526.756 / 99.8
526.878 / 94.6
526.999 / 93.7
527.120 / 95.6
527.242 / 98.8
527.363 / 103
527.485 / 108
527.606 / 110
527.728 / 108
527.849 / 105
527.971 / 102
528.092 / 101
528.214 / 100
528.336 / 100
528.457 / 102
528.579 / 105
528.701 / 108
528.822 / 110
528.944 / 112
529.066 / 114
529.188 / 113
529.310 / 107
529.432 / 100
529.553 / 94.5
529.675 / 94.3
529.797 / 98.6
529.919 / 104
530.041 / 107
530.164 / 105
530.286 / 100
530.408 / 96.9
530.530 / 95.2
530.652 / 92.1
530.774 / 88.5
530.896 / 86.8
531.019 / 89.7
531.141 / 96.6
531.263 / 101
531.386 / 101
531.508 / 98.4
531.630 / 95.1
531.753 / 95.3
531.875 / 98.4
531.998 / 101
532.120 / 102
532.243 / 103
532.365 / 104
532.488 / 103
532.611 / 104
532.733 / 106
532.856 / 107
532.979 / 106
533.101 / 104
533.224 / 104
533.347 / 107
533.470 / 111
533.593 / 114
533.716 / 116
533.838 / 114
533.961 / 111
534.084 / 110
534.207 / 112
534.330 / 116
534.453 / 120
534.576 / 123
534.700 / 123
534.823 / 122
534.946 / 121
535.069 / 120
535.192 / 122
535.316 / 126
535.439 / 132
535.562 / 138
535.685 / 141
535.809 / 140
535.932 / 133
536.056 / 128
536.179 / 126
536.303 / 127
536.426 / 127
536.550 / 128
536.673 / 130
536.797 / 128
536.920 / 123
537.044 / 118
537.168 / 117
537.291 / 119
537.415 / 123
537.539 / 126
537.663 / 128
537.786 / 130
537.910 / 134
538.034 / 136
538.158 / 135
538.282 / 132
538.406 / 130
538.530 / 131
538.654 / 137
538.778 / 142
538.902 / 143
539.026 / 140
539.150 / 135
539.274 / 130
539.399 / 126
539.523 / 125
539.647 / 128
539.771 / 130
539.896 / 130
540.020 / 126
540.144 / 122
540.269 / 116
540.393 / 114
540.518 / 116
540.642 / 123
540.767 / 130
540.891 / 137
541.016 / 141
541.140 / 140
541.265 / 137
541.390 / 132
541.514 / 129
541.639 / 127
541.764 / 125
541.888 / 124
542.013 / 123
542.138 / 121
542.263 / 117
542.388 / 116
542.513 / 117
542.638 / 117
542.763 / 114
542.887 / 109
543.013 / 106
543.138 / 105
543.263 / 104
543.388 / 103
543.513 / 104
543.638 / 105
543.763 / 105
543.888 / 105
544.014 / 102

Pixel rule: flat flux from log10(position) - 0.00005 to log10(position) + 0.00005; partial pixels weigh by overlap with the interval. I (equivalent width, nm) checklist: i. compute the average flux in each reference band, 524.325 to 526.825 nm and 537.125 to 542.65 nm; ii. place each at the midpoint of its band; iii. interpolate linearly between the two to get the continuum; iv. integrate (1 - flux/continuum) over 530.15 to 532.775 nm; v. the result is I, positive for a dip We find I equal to 0.33 nm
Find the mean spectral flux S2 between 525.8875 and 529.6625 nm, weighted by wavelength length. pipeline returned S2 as 104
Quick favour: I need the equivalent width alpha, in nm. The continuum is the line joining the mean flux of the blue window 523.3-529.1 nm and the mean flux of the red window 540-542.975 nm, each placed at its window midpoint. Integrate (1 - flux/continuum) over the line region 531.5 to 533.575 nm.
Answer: 0.12 nm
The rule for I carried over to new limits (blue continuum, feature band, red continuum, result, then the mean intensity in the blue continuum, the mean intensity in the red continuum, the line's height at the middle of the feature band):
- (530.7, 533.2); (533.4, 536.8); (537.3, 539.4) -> -0.221 nm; 99.6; 133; 116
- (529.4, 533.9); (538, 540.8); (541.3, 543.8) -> -0.454 nm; 101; 115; 111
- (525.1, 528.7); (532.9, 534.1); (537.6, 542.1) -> 0.073 nm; 103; 130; 117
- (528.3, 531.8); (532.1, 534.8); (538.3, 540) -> 0.053 nm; 100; 133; 112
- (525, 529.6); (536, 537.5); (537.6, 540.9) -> -0.003 nm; 104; 130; 124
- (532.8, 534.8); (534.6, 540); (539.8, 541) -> -0.470 nm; 113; 125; 119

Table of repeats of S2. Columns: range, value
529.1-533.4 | 100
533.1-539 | 125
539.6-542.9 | 125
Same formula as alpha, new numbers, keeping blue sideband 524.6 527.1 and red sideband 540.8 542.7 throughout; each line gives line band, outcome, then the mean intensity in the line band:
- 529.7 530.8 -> 0.104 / 98.7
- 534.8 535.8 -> -0.100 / 129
